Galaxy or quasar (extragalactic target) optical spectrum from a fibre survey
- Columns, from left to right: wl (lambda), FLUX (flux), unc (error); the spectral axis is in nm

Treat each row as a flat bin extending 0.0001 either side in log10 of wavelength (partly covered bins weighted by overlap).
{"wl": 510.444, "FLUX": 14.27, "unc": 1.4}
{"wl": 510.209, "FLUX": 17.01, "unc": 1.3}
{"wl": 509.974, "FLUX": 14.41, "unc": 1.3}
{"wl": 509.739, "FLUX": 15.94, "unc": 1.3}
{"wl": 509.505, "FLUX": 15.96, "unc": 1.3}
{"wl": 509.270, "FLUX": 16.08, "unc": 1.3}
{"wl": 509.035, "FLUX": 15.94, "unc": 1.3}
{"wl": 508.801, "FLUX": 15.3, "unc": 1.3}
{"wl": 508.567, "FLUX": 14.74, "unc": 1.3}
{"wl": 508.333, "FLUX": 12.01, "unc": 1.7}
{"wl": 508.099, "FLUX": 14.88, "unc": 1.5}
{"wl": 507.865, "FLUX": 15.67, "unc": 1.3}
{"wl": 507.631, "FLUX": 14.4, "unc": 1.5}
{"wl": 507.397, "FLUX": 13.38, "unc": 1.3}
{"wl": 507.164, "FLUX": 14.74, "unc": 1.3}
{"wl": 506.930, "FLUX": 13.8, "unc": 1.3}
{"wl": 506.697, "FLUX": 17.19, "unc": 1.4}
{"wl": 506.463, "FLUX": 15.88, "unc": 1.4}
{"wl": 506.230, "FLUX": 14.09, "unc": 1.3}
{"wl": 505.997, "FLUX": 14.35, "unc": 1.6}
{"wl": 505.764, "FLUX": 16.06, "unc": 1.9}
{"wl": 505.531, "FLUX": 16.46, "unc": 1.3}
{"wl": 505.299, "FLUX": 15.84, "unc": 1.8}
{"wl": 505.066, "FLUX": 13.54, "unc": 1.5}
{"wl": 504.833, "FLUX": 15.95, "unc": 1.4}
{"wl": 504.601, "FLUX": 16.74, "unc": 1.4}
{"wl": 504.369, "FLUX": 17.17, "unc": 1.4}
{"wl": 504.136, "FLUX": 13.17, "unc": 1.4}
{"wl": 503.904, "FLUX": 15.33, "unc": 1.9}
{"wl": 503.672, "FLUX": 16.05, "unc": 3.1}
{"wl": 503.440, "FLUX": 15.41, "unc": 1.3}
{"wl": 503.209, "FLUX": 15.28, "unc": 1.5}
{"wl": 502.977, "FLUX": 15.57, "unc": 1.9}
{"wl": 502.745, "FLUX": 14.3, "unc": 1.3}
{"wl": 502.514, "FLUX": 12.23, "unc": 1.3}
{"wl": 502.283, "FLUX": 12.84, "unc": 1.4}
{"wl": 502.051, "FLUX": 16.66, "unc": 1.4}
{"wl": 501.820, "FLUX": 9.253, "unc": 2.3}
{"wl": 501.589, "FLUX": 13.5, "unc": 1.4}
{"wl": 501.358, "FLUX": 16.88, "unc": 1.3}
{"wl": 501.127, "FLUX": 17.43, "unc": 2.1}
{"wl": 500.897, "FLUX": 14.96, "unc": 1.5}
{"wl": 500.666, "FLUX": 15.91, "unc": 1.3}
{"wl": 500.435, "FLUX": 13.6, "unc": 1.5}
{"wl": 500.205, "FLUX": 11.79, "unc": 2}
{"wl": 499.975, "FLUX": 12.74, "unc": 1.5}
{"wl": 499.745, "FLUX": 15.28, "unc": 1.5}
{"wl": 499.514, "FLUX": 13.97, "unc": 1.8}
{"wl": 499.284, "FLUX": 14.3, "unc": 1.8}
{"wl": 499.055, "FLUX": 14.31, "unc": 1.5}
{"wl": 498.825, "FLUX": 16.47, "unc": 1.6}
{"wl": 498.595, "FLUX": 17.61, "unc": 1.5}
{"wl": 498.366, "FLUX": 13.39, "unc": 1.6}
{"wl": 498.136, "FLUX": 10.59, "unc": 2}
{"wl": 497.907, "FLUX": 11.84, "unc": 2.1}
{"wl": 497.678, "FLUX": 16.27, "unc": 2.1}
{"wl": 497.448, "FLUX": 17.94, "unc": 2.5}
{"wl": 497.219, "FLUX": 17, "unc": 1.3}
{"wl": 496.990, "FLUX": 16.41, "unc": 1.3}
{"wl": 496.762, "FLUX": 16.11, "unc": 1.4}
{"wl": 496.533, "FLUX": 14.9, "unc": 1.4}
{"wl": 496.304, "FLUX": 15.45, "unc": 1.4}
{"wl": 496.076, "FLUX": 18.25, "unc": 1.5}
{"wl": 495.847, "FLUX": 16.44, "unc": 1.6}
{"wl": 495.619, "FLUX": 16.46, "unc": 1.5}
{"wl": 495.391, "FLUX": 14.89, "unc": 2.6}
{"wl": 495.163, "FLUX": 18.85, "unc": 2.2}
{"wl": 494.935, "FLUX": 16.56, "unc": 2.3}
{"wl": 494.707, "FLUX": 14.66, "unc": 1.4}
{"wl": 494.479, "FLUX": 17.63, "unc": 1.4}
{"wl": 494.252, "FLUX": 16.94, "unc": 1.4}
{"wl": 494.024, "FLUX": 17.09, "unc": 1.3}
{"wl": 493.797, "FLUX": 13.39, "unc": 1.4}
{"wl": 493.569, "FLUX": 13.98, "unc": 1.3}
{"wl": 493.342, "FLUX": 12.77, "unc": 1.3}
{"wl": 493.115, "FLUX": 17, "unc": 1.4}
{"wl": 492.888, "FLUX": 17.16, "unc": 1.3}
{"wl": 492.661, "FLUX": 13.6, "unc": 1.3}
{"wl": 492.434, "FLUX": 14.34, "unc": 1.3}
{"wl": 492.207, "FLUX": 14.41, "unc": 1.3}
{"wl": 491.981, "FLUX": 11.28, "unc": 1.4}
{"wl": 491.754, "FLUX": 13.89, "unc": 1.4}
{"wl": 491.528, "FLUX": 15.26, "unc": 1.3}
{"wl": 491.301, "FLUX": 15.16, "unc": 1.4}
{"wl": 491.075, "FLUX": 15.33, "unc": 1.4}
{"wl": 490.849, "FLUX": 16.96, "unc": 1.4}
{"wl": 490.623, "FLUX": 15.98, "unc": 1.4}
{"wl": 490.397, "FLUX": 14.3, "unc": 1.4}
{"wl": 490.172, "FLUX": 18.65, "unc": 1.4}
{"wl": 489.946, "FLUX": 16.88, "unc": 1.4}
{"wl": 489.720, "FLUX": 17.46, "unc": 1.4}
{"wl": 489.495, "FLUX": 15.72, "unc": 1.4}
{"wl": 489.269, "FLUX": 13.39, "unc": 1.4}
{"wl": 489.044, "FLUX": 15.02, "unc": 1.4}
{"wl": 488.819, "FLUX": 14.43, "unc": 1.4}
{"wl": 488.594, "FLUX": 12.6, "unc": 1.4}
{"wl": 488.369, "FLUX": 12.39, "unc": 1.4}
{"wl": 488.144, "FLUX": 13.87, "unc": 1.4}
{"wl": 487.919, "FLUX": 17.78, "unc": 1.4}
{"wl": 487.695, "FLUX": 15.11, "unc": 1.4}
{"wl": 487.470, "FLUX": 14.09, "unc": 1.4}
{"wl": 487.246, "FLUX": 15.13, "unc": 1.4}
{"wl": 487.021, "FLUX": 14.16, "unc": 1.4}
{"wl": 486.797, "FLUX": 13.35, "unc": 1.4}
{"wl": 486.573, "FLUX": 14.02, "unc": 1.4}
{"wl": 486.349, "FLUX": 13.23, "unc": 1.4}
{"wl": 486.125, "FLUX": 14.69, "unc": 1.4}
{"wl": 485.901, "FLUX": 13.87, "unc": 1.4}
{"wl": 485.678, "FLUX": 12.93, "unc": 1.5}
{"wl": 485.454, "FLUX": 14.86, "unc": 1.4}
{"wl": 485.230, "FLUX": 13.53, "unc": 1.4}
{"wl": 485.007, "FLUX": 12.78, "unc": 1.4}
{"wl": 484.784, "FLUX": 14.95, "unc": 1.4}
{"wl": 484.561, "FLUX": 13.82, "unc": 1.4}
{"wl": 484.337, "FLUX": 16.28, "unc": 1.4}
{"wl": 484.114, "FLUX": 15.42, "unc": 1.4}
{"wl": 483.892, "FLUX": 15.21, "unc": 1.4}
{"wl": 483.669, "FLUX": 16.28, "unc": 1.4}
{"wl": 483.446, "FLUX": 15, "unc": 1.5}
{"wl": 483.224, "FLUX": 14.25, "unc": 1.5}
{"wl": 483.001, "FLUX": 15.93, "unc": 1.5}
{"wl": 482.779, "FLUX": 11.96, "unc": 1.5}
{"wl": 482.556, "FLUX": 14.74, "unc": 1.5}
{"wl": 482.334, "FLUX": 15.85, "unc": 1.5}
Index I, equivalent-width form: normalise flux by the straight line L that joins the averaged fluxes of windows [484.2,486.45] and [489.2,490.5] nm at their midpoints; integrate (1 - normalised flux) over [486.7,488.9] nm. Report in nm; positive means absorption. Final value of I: 0.13 nm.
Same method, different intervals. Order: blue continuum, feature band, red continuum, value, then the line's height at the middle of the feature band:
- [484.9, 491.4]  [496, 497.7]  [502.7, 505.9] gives -0.152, 15.2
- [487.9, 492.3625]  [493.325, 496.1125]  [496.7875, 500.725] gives -0.230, 14.8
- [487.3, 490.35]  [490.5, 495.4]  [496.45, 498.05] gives 0.032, 15.4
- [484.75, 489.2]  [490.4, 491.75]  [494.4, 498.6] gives -0.058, 14.8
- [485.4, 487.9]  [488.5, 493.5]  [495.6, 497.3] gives 0.036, 15.2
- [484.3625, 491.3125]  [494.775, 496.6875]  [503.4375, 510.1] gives -0.192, 14.9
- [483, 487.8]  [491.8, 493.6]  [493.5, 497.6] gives 0.167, 15.8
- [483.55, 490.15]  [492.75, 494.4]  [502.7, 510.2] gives -0.072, 14.8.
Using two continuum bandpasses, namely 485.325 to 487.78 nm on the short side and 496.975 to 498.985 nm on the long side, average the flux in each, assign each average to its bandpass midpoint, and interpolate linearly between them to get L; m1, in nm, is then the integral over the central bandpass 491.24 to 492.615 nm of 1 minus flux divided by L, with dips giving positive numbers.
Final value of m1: 0.059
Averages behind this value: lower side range 14.1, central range 14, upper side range 15.2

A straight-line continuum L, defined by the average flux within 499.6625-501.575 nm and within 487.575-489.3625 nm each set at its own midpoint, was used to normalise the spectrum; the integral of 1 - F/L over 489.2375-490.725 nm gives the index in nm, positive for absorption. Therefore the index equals -0.19 nm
